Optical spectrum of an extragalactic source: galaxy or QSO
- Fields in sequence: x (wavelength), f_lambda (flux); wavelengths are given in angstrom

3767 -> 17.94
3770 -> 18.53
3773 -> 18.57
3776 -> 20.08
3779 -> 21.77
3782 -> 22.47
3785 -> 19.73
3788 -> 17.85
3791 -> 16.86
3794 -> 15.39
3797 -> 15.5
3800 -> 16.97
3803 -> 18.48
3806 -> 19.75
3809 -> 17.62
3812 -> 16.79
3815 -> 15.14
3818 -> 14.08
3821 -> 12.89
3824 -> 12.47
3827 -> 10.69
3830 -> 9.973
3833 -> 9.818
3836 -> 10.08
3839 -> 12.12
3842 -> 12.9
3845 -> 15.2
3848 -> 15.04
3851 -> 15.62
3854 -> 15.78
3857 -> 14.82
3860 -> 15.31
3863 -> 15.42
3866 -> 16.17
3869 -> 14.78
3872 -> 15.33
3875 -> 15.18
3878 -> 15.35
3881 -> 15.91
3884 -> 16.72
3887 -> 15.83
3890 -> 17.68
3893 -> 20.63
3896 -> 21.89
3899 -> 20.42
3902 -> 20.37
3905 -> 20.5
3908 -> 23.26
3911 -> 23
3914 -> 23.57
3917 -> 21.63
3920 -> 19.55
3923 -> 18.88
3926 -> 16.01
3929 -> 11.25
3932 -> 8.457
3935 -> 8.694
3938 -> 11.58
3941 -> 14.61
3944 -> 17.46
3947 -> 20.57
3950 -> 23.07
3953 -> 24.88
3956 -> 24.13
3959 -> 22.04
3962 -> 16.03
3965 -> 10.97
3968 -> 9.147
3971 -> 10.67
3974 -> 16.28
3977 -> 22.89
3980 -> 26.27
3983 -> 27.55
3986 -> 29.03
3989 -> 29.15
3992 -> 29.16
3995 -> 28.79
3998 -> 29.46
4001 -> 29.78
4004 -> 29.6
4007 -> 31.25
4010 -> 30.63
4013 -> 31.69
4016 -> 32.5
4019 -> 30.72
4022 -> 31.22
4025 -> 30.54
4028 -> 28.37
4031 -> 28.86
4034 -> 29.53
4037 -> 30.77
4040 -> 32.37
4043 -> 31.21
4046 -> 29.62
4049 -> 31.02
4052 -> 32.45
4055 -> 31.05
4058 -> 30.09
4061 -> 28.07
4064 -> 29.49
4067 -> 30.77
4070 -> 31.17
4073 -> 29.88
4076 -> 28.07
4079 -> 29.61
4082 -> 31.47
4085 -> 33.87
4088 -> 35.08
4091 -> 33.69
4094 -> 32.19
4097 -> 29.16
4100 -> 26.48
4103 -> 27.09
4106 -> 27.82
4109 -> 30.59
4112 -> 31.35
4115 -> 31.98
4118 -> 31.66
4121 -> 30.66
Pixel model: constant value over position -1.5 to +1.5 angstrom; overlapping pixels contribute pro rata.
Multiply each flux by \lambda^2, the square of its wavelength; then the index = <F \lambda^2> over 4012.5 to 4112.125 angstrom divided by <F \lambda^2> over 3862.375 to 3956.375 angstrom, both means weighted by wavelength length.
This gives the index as 1.84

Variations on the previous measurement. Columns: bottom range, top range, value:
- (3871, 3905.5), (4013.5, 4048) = 1.83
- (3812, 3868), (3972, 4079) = 2.37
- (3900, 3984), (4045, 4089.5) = 1.79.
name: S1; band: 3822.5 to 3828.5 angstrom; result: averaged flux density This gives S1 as 11.6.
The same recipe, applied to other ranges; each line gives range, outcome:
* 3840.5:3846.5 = 14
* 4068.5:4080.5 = 29.7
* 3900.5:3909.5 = 21.4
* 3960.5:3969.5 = 12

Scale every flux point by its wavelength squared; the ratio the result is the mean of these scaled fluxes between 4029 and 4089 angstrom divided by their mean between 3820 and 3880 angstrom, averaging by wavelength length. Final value 2.47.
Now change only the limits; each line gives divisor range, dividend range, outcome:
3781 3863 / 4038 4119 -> 2.31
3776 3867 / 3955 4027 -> 1.80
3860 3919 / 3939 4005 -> 1.25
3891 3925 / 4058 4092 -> 1.59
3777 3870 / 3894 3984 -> 1.27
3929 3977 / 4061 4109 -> 2.03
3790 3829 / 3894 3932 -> 1.33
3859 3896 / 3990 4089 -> 2.01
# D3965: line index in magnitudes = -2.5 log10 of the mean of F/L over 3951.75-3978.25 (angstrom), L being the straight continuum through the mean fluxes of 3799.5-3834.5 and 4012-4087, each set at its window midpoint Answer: 0.38 mag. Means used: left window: 14.5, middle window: 17.3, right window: 30.6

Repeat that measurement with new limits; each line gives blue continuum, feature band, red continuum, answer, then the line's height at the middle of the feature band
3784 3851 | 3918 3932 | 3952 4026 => 0.329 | 21.4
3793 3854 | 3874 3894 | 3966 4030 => 0.122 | 18.7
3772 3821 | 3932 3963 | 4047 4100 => 0.365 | 24.9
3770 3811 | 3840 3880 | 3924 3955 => 0.144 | 17.3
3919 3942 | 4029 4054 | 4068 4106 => -0.198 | 25.6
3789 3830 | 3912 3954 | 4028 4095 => 0.317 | 23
